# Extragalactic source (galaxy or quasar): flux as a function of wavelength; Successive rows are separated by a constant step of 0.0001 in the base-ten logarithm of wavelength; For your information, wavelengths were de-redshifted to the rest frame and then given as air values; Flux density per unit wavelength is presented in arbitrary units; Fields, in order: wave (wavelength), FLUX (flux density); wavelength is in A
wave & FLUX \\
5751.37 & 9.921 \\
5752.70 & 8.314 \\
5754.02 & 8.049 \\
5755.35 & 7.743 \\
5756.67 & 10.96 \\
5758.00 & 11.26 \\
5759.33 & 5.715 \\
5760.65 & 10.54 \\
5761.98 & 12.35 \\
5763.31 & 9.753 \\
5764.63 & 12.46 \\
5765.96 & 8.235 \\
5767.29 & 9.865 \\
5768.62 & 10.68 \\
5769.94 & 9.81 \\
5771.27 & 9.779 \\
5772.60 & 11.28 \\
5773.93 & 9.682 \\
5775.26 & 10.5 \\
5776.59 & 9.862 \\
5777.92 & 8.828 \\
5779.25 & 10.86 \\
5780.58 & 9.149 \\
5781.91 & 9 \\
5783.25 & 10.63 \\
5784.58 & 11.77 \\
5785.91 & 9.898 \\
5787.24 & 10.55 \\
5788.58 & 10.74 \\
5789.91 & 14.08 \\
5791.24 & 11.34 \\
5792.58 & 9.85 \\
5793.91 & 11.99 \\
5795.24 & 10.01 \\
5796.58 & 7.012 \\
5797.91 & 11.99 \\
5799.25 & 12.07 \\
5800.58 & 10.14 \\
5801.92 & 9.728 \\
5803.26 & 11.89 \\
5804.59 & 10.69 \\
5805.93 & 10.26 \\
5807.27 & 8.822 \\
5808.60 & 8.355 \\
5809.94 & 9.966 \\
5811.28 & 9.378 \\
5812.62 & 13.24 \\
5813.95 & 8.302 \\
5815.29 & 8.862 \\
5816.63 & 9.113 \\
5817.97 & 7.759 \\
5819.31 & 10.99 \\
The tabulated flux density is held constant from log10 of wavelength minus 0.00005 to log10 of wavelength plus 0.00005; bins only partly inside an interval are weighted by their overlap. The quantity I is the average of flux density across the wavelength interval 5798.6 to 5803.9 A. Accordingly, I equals 10.9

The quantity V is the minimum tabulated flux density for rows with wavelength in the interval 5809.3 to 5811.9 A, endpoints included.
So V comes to 9.378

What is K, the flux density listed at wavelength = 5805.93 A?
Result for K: 10.26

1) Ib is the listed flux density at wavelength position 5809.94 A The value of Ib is 9.966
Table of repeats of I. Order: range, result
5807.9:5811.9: 9.23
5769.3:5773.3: 10.3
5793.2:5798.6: 10.3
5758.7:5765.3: 10.2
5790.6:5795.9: 10.8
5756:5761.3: 9.62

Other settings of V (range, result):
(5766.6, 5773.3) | 9.779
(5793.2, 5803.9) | 7.012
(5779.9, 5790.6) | 9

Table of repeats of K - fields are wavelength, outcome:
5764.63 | 12.46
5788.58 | 10.74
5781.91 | 9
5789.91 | 14.08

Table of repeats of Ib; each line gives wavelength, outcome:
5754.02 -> 8.049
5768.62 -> 10.68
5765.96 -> 8.235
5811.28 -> 9.378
